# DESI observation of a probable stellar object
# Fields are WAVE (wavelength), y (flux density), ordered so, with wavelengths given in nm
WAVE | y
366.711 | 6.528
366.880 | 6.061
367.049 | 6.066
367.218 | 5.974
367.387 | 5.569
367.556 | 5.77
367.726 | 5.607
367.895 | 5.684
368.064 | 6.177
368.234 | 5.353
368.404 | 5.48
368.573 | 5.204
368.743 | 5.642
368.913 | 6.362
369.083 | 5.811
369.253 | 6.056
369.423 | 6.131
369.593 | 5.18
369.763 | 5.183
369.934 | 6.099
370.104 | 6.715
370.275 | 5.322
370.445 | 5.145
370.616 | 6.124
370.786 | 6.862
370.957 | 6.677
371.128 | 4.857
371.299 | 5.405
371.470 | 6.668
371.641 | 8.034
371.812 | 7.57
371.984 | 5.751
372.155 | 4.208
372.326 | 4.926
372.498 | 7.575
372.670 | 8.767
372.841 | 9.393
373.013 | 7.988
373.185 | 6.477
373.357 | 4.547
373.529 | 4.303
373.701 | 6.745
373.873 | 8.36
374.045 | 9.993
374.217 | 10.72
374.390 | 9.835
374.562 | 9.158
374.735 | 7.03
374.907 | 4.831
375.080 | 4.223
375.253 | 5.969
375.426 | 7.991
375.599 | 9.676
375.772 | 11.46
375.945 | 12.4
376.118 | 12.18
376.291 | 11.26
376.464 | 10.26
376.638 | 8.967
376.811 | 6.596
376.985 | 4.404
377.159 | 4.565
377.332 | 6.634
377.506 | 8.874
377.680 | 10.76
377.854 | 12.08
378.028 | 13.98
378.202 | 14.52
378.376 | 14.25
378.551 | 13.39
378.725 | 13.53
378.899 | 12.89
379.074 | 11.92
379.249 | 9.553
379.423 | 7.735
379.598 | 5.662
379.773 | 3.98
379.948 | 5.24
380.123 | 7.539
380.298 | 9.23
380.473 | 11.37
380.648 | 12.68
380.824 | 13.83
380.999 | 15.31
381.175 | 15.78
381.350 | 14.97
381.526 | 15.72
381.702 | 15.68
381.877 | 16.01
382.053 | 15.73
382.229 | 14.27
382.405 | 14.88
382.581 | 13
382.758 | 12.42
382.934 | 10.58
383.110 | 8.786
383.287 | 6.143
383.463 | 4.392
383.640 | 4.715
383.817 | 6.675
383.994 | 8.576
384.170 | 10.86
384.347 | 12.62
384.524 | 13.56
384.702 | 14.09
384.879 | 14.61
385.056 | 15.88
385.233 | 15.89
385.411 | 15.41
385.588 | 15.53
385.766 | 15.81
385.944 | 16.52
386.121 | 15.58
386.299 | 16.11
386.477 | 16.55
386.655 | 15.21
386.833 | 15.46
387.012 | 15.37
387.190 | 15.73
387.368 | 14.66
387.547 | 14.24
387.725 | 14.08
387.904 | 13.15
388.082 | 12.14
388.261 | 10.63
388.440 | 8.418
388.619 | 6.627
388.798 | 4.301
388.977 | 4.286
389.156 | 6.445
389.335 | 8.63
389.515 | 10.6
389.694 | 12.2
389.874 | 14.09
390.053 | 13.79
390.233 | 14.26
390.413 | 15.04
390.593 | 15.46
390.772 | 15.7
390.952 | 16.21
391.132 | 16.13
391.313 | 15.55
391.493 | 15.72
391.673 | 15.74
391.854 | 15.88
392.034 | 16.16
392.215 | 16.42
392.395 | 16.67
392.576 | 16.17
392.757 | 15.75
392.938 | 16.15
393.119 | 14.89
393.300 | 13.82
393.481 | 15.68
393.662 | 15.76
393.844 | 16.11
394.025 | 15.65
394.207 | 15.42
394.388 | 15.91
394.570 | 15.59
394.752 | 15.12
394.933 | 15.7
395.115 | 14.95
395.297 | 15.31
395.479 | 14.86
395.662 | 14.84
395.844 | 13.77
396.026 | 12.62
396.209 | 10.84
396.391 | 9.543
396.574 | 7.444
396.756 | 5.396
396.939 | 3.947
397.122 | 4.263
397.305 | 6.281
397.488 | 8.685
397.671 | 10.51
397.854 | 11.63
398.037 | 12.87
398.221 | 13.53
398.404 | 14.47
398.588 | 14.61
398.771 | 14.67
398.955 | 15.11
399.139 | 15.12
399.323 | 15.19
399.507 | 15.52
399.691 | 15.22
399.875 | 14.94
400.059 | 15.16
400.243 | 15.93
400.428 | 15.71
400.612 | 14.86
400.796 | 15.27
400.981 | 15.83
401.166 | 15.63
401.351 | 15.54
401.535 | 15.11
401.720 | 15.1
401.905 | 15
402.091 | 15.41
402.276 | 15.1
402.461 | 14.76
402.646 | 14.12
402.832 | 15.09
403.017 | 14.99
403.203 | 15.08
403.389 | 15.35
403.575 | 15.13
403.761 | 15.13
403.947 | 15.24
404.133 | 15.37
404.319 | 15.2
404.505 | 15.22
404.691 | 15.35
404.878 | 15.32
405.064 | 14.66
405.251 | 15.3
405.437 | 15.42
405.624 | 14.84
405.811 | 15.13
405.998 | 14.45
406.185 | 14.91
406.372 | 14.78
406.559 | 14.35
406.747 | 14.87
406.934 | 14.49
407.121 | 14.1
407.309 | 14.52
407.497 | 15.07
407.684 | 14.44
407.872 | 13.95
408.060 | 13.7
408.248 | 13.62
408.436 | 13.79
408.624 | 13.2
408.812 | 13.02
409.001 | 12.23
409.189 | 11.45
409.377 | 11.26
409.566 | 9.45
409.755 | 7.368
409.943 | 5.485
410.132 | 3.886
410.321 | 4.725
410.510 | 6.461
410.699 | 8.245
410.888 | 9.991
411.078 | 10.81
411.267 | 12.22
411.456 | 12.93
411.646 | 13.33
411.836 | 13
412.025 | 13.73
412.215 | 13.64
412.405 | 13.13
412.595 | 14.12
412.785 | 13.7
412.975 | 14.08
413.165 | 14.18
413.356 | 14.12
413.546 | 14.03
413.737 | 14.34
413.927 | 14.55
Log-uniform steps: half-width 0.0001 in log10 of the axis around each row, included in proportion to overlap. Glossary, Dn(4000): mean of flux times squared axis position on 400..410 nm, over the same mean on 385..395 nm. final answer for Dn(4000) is 1.08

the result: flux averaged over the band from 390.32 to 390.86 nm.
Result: 15.4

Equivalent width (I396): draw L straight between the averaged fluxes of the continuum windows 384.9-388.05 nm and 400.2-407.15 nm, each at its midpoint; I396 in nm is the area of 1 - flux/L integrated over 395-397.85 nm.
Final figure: 0.92 nm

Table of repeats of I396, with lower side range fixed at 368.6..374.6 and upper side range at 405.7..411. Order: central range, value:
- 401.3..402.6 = -0.49 nm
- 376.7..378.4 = -0.44 nm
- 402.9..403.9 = -0.35 nm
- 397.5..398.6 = -0.22 nm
